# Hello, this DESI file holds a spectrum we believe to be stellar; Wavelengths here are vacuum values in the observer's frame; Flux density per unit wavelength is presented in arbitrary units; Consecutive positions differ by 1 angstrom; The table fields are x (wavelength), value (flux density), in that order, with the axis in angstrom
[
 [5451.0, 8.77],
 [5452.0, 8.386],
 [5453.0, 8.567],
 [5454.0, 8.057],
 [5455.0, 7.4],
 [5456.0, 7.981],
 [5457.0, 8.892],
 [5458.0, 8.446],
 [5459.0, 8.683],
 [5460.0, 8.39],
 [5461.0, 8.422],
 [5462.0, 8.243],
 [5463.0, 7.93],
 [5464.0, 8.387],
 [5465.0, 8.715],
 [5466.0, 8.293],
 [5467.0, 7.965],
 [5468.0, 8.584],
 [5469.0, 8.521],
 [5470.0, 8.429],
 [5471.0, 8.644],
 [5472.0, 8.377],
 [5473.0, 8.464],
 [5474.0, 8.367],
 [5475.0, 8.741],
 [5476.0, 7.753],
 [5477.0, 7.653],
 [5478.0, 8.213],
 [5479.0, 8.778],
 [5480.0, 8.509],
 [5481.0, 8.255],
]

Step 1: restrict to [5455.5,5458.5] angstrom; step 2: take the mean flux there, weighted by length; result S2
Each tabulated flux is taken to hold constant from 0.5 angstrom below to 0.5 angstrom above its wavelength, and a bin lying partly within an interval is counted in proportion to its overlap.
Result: 8.44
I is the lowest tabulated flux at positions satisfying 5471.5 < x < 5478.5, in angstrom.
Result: 7.653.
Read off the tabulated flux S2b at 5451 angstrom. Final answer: 8.77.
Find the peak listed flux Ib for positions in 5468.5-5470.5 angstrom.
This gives 8.521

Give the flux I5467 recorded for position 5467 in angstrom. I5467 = 7.965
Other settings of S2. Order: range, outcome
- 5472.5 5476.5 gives 8.33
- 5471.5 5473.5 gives 8.42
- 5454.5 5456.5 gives 7.69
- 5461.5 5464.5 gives 8.19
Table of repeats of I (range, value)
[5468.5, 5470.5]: 8.429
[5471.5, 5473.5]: 8.377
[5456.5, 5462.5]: 8.243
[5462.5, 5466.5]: 7.93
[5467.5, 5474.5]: 8.367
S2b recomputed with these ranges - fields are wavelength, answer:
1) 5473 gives 8.464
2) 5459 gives 8.683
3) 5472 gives 8.377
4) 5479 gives 8.778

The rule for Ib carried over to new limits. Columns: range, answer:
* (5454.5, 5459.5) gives 8.892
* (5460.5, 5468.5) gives 8.715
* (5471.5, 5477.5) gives 8.741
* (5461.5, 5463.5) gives 8.243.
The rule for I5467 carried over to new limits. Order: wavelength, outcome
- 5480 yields 8.509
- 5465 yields 8.715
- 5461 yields 8.422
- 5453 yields 8.567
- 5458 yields 8.446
